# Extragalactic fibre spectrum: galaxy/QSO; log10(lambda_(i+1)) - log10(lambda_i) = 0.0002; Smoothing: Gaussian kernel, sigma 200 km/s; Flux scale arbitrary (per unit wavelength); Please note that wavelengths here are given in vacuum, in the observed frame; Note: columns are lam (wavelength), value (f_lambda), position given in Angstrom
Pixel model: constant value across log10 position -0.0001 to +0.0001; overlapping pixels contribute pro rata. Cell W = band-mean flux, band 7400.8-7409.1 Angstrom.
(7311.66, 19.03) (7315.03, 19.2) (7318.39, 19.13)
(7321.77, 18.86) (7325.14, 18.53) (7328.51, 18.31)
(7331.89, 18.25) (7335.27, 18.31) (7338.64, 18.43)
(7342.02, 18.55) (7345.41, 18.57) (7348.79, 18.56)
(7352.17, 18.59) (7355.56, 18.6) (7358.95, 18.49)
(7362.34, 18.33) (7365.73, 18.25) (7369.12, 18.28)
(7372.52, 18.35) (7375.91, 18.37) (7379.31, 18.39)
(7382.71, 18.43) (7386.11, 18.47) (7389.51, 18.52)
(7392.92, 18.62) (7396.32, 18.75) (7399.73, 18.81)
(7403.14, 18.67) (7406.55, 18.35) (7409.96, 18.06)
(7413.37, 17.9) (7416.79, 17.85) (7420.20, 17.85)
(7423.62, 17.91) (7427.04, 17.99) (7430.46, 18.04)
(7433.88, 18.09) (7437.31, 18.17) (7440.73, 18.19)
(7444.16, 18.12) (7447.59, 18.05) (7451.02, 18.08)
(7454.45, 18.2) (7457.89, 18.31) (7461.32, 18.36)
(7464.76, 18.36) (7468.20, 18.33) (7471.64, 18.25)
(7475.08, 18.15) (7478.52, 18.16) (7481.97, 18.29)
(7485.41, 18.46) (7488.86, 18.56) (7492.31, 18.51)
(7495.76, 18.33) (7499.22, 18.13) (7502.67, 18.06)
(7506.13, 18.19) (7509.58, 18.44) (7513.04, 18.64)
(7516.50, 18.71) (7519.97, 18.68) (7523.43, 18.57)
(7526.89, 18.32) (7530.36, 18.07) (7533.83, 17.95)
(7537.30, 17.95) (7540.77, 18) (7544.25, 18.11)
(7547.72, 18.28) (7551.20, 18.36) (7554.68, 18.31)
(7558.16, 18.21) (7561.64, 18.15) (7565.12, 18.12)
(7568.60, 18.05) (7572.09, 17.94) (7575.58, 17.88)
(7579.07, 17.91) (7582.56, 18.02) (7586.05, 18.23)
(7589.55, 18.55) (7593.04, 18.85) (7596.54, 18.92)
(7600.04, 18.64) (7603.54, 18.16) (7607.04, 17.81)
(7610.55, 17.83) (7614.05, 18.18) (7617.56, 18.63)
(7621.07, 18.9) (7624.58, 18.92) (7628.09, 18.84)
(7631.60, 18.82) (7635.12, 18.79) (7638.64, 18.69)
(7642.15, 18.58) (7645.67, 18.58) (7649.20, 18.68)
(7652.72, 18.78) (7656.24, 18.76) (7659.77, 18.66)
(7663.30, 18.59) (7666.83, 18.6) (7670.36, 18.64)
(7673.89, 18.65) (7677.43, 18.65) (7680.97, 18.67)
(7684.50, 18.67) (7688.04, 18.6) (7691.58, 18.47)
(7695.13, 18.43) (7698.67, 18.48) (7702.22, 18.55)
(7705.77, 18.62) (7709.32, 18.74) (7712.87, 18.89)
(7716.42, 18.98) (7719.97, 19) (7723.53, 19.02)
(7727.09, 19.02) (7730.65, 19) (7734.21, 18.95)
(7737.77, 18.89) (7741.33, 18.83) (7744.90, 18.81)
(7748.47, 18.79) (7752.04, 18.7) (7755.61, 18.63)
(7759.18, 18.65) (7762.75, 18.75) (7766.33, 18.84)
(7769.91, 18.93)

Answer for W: 18.5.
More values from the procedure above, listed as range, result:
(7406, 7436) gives 18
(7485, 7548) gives 18.3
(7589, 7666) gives 18.6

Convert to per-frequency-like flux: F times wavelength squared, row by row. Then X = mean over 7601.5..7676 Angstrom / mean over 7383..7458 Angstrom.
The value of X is 1.1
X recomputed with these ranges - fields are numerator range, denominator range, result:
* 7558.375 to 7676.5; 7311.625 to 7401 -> 1.07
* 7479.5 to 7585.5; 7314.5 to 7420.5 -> 1.03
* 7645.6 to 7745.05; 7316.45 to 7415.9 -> 1.11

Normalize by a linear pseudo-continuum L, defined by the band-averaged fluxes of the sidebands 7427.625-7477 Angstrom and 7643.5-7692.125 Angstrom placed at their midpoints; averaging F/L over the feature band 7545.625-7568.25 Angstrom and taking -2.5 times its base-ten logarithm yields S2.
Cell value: 0.01 mag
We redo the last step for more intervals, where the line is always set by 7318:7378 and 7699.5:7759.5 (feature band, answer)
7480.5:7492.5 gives 0.01 mag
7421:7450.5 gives 0.03 mag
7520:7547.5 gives 0.03 mag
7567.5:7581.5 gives 0.04 mag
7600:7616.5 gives 0.04 mag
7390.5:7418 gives 0.01 mag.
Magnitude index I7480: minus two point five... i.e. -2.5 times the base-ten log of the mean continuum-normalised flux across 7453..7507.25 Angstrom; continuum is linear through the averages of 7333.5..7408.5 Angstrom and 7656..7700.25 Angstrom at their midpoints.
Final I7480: 0.014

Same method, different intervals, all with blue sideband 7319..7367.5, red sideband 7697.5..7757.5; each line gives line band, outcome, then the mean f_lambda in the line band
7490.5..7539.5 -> 0.02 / 18.3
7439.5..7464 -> 0.02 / 18.2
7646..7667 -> 0.00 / 18.7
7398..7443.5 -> 0.02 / 18.1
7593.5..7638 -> 0.01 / 18.5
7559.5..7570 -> 0.03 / 18.1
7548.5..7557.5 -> 0.02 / 18.3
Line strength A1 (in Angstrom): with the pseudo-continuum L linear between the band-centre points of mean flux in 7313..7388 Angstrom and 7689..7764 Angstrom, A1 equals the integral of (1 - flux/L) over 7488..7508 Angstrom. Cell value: 0.4 Angstrom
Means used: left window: 18.5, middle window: 18.3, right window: 18.8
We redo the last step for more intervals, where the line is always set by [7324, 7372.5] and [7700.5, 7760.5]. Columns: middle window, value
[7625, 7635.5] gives -0.06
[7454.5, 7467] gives 0.15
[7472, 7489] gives 0.25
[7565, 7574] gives 0.31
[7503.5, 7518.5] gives 0.10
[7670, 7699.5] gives 0.31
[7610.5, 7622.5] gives 0.17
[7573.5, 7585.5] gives 0.45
